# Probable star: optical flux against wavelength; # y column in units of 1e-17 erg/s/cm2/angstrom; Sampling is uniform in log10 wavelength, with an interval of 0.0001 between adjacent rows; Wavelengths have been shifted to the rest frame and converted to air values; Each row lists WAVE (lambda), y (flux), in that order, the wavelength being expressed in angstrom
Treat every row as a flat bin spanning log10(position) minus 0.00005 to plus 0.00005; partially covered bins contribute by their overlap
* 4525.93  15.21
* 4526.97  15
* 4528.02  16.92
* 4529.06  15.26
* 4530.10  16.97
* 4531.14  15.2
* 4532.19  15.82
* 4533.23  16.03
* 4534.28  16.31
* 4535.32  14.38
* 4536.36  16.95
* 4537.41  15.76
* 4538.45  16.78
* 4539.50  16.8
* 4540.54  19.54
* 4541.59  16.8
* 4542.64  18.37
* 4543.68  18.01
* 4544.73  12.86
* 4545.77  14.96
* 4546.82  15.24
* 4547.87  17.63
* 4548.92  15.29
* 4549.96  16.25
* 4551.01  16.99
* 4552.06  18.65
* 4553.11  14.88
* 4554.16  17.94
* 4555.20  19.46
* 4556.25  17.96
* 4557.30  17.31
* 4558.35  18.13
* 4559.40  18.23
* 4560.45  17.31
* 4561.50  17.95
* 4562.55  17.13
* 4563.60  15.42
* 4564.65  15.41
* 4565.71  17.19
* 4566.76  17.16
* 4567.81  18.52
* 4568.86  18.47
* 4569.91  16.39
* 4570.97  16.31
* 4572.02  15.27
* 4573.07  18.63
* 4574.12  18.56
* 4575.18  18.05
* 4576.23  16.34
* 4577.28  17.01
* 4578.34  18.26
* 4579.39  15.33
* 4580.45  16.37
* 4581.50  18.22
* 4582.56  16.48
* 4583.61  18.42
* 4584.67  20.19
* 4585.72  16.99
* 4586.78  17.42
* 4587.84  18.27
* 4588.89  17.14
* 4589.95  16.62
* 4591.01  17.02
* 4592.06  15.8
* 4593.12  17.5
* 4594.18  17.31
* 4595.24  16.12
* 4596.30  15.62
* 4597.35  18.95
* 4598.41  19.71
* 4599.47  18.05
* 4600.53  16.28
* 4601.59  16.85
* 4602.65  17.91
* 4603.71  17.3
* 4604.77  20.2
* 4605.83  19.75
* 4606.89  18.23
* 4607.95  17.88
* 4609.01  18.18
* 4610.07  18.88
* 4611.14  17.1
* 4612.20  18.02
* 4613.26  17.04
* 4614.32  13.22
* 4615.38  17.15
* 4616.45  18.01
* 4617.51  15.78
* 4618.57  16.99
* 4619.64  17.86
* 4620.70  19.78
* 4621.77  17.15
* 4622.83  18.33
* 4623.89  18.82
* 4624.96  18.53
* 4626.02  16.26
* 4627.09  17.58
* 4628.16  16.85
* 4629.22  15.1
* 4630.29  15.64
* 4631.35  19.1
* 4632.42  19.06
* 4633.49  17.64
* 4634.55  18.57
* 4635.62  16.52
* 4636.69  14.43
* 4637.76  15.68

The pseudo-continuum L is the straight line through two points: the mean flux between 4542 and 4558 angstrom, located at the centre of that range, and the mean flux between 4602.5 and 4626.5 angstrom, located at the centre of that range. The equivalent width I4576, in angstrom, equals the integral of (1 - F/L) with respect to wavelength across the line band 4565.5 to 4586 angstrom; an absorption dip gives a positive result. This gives -0.3 angstrom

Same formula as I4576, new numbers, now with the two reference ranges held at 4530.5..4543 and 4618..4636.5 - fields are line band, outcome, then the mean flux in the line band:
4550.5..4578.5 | -0.8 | 17.4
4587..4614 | -0.6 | 17.6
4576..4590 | -0.3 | 17.4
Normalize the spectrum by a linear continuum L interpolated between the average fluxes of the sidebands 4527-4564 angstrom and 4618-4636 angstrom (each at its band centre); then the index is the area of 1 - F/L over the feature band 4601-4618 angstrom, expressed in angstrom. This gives -0.15 angstrom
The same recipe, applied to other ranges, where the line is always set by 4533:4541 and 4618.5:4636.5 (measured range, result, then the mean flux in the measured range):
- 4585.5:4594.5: 0.0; 17.1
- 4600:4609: -0.4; 18.1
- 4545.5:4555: 0.1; 16.6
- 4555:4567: -0.4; 17.3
